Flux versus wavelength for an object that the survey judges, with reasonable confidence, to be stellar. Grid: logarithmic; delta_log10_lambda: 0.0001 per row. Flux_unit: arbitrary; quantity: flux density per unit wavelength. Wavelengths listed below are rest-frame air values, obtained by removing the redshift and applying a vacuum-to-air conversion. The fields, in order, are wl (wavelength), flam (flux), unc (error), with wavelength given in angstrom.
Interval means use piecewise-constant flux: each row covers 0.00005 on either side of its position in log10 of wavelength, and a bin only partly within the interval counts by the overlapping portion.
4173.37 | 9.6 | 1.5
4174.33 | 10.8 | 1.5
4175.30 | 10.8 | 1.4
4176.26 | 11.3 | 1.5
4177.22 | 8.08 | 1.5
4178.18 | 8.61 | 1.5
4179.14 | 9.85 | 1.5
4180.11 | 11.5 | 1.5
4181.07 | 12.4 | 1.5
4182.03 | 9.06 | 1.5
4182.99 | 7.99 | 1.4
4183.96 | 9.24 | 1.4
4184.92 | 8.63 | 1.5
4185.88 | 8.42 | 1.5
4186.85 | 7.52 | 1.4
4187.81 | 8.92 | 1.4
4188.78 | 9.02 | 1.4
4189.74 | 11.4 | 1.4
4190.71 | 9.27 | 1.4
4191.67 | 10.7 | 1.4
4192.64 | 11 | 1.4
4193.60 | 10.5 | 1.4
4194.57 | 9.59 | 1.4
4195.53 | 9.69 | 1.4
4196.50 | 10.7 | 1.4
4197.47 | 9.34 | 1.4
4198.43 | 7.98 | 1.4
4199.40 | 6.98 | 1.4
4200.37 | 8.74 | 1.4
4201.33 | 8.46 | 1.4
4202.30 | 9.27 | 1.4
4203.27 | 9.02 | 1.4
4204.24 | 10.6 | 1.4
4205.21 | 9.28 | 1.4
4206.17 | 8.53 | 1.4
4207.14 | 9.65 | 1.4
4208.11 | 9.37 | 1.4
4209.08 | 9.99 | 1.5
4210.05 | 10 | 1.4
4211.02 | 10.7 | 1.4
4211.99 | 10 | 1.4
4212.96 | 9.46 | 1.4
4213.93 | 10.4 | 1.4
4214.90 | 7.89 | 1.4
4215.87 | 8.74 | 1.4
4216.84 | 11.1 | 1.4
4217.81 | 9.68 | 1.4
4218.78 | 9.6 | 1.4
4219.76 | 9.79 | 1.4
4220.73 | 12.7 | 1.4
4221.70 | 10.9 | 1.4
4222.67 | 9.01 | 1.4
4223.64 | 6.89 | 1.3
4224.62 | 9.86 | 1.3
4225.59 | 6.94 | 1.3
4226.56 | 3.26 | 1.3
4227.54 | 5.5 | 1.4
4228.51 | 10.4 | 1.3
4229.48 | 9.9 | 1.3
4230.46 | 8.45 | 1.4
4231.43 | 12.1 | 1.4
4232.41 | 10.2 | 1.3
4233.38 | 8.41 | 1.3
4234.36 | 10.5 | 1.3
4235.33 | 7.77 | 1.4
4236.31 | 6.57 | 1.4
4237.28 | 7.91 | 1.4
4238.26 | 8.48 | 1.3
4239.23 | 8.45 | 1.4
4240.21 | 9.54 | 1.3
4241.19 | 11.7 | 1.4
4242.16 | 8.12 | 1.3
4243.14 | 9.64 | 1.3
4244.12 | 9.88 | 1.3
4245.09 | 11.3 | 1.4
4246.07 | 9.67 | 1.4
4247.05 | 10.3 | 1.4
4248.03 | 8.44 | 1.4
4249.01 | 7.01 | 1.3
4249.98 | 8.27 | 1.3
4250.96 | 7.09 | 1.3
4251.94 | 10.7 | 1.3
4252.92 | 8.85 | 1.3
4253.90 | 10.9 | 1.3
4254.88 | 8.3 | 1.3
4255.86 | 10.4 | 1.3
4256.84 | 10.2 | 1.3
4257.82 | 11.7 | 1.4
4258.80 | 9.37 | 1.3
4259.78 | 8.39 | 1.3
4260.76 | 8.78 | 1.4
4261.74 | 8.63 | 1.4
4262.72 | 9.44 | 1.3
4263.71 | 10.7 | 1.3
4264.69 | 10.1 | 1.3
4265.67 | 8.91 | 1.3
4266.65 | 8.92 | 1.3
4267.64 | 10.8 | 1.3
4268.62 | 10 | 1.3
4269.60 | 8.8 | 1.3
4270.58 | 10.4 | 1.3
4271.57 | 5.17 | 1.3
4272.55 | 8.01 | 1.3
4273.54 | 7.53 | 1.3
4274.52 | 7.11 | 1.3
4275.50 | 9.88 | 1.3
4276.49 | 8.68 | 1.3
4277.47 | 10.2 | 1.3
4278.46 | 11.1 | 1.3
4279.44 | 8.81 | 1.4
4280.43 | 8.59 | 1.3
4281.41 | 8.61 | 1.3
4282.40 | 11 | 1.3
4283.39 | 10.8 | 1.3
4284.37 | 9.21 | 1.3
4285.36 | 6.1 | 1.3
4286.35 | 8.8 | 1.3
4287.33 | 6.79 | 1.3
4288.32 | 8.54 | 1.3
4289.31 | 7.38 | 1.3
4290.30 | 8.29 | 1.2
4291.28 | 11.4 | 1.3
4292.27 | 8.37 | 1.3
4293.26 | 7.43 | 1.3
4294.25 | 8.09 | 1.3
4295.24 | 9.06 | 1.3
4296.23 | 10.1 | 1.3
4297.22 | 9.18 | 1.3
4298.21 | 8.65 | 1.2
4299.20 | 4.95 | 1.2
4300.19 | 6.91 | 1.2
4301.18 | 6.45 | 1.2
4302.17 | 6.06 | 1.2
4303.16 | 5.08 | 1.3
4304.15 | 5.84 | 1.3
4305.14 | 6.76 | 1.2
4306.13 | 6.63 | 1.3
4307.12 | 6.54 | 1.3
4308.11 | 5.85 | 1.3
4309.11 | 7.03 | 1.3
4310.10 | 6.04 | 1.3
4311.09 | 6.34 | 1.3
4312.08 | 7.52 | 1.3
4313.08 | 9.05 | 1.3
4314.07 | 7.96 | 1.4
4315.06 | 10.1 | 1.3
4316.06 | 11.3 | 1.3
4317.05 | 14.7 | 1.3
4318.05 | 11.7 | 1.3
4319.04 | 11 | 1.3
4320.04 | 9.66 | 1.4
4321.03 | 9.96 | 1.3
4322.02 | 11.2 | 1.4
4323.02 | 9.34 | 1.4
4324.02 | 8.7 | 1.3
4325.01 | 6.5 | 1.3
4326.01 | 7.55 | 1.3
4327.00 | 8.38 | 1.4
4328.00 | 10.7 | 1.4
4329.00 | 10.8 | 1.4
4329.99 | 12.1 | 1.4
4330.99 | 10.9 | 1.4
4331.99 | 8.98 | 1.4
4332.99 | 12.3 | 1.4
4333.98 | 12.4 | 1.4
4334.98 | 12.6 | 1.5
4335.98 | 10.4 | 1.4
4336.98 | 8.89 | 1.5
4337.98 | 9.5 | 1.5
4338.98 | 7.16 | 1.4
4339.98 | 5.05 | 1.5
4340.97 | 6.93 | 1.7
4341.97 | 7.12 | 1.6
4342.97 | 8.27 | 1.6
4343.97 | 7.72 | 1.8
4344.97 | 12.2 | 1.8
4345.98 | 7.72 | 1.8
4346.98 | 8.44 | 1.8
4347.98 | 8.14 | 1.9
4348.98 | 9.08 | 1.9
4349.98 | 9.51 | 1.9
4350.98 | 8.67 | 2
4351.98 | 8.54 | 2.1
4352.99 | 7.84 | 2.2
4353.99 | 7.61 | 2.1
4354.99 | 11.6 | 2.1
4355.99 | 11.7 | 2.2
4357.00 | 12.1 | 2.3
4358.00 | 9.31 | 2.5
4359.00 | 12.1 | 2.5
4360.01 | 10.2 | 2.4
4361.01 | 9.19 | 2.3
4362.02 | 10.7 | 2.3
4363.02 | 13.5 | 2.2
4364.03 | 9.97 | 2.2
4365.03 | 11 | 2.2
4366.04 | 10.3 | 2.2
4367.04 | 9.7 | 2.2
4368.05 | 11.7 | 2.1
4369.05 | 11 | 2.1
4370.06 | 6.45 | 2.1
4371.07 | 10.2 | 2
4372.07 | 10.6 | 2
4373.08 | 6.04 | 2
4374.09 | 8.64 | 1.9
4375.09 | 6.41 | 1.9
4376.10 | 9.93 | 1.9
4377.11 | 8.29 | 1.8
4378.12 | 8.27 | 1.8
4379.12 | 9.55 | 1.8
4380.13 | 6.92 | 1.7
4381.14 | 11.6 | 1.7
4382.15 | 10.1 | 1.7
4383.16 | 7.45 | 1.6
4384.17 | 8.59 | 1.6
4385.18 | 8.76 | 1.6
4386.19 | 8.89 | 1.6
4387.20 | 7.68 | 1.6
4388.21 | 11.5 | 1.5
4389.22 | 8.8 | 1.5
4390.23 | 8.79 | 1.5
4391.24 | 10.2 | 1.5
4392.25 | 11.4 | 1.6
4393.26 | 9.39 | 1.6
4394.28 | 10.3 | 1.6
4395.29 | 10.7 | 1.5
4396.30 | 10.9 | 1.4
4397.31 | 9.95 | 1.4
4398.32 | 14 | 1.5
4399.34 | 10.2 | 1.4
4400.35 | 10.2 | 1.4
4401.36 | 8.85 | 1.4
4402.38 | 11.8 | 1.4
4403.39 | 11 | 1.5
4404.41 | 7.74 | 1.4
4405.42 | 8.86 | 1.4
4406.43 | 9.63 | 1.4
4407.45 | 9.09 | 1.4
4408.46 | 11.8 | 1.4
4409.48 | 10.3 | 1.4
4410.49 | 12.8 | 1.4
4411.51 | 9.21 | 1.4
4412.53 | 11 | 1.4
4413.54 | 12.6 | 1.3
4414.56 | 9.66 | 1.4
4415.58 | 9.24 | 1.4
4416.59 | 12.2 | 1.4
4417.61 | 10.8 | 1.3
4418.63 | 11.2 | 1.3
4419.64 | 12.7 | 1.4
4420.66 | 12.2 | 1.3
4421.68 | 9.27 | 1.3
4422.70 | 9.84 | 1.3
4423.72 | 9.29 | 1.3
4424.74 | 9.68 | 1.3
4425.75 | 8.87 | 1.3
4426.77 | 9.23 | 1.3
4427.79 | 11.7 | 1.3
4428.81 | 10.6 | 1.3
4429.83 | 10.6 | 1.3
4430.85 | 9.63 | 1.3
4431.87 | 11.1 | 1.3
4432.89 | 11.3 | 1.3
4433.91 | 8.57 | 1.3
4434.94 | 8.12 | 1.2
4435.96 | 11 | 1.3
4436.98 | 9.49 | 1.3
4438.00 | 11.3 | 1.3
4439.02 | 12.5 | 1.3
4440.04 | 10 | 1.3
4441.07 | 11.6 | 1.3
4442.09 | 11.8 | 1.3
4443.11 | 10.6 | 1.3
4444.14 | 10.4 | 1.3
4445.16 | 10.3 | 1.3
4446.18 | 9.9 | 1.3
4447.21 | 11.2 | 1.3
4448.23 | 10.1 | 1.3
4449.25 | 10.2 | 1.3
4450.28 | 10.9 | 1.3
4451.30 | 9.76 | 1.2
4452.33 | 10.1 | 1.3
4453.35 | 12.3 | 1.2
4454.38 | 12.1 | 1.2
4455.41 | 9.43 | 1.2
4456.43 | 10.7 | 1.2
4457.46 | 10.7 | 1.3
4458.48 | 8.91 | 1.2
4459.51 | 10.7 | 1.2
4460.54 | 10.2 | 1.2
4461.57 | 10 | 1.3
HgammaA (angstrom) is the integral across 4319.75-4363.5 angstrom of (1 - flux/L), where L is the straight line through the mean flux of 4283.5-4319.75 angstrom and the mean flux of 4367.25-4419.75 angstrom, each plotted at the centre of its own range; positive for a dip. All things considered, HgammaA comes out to -3.4 angstrom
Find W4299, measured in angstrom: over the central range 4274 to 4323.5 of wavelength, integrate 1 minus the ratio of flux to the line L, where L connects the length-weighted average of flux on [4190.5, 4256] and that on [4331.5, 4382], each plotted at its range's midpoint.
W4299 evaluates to 4.5 angstrom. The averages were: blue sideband 9.26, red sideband 9.45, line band 8.52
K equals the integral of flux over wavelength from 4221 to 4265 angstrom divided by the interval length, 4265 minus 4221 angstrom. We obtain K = 9.1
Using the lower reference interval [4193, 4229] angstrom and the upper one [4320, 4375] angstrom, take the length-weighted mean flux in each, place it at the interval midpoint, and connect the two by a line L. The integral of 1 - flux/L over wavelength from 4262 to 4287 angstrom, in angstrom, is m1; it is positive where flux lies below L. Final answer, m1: 0.8 angstrom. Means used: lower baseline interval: 9.21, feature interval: 9.09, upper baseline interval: 9.56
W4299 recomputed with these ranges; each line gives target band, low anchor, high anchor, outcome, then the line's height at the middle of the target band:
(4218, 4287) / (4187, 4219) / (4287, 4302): -3.0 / 8.75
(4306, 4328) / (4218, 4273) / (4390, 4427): 1.9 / 9.71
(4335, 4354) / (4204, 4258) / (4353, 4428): 2.6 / 9.81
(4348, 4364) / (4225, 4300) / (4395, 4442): -0.3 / 9.86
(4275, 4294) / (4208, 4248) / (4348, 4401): 1.0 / 9.45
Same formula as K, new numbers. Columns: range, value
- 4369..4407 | 9.44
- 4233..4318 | 8.7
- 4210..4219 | 9.75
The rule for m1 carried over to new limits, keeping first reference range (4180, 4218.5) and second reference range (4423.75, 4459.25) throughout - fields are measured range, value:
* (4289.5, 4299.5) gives 1.29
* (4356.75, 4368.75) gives -0.79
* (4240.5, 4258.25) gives 0.22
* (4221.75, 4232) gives 1.33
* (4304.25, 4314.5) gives 3.10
